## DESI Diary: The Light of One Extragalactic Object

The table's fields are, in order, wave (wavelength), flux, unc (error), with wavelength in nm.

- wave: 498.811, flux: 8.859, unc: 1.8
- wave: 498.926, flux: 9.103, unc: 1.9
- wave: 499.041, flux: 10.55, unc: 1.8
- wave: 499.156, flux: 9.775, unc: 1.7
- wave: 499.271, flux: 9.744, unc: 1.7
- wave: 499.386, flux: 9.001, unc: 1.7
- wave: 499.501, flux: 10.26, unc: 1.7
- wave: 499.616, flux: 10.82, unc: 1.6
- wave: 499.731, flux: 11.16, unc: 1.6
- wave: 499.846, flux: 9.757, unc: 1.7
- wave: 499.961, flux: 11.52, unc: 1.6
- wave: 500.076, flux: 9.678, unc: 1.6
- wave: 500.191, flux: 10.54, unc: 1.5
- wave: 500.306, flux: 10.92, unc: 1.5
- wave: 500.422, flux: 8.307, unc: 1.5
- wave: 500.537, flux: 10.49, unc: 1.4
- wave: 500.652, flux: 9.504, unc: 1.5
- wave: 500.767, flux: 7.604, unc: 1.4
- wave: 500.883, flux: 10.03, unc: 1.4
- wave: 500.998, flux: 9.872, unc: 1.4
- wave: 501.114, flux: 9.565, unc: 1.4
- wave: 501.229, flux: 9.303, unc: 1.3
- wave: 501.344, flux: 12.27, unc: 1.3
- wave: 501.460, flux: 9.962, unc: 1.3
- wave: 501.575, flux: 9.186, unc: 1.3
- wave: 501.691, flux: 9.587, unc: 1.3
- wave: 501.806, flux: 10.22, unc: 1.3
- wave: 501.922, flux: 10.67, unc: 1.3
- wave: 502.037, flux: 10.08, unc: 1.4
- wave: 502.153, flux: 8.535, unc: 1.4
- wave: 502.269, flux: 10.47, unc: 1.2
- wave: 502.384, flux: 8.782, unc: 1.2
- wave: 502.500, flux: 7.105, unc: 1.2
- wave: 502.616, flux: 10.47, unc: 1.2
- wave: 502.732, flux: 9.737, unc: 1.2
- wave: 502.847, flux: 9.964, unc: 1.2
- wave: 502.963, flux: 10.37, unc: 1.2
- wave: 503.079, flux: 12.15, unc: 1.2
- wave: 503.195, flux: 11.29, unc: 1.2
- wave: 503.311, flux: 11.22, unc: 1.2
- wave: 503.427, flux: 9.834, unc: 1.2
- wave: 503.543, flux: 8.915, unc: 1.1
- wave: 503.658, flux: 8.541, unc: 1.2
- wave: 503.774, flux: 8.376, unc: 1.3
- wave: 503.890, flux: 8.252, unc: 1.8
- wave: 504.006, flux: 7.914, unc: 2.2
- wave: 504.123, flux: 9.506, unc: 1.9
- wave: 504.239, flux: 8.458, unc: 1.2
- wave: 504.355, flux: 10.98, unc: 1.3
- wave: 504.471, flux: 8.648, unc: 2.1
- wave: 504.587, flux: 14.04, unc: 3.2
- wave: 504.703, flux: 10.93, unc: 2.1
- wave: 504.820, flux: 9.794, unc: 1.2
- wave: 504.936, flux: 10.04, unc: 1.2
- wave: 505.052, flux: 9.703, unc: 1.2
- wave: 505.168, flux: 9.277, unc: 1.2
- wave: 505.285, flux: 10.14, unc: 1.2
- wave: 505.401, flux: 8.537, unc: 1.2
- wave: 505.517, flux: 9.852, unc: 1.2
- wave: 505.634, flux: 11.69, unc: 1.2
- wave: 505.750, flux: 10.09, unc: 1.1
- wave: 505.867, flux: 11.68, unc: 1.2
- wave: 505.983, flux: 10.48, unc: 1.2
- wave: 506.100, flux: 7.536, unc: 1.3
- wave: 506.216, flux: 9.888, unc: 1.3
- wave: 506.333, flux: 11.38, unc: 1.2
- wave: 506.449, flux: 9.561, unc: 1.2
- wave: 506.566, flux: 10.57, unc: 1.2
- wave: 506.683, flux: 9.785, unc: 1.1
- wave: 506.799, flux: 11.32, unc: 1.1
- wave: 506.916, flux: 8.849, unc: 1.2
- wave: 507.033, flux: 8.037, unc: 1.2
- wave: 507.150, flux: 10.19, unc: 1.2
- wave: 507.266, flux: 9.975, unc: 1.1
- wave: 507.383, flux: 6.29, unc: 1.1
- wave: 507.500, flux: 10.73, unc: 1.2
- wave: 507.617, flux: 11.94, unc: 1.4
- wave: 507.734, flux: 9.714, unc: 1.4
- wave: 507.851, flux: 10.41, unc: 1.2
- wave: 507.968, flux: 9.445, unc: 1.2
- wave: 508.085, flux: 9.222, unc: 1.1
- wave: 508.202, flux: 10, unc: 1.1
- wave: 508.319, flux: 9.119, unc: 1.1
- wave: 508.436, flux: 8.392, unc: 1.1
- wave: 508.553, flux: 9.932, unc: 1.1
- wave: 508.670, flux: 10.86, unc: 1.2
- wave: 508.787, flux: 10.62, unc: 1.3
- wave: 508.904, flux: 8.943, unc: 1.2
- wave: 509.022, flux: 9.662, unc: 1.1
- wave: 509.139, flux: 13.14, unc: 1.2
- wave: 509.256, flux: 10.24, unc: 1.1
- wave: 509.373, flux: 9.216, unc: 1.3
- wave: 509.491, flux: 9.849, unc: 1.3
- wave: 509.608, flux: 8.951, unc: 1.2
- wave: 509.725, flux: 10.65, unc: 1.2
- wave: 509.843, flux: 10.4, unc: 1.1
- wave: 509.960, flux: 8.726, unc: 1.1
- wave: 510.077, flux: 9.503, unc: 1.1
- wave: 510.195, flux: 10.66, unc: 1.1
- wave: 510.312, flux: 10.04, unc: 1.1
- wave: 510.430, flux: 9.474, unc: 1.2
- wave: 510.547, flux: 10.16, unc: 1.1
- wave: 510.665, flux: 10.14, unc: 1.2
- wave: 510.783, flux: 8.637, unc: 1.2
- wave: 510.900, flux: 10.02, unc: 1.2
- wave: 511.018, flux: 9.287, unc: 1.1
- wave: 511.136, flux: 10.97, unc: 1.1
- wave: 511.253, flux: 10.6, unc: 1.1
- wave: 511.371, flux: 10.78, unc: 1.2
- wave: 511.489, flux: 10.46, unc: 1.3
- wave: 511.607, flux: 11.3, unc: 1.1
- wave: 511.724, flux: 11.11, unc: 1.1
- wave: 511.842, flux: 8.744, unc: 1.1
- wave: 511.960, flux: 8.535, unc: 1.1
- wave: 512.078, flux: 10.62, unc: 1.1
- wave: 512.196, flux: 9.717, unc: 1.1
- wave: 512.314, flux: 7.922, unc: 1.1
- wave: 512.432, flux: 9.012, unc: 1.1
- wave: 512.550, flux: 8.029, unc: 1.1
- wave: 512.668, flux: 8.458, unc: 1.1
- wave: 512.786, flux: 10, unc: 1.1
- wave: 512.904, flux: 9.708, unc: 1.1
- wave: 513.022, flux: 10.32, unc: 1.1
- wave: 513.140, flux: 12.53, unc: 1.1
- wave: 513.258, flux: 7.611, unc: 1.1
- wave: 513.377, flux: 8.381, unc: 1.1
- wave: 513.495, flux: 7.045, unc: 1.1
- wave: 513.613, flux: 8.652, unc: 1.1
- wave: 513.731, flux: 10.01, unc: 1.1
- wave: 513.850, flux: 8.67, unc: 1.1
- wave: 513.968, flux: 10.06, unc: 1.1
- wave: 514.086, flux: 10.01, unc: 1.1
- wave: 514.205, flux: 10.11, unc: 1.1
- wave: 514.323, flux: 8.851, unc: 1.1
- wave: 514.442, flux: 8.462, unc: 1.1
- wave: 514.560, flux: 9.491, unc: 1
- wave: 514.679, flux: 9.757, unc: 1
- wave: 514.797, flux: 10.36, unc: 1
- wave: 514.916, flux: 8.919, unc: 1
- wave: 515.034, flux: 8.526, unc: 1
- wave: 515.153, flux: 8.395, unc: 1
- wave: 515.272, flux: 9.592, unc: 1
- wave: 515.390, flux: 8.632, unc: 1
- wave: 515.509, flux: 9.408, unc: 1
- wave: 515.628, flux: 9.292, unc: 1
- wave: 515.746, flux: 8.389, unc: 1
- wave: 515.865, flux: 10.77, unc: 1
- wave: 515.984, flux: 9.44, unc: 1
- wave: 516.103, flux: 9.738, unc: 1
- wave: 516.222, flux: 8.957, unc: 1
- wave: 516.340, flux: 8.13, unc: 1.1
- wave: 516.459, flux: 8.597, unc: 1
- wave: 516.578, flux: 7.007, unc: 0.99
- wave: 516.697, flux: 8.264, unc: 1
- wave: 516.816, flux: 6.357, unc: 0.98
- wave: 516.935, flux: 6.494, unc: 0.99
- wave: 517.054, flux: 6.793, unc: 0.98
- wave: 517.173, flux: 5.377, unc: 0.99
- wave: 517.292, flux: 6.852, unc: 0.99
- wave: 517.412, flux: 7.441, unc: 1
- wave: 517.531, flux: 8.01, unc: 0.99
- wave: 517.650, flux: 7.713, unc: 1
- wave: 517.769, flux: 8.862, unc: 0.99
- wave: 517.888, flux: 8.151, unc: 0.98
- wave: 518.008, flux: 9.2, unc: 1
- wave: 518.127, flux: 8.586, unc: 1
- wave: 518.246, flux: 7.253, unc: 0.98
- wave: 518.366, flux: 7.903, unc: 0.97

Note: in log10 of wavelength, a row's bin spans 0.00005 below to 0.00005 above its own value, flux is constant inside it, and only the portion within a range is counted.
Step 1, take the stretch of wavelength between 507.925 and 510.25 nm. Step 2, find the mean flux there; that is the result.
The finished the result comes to 9.88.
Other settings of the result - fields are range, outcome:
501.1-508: 9.87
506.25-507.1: 9.92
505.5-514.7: 9.76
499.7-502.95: 9.83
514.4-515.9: 9.22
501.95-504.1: 9.57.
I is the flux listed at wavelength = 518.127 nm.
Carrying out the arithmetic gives 8.586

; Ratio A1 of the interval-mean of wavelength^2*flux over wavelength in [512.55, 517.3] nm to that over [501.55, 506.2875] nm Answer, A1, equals 0.9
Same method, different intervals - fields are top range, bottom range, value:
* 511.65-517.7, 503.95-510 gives 0.92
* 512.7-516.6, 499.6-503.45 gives 0.97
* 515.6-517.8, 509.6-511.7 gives 0.81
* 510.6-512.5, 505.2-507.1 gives 1.01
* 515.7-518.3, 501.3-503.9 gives 0.86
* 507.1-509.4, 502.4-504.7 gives 1.03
